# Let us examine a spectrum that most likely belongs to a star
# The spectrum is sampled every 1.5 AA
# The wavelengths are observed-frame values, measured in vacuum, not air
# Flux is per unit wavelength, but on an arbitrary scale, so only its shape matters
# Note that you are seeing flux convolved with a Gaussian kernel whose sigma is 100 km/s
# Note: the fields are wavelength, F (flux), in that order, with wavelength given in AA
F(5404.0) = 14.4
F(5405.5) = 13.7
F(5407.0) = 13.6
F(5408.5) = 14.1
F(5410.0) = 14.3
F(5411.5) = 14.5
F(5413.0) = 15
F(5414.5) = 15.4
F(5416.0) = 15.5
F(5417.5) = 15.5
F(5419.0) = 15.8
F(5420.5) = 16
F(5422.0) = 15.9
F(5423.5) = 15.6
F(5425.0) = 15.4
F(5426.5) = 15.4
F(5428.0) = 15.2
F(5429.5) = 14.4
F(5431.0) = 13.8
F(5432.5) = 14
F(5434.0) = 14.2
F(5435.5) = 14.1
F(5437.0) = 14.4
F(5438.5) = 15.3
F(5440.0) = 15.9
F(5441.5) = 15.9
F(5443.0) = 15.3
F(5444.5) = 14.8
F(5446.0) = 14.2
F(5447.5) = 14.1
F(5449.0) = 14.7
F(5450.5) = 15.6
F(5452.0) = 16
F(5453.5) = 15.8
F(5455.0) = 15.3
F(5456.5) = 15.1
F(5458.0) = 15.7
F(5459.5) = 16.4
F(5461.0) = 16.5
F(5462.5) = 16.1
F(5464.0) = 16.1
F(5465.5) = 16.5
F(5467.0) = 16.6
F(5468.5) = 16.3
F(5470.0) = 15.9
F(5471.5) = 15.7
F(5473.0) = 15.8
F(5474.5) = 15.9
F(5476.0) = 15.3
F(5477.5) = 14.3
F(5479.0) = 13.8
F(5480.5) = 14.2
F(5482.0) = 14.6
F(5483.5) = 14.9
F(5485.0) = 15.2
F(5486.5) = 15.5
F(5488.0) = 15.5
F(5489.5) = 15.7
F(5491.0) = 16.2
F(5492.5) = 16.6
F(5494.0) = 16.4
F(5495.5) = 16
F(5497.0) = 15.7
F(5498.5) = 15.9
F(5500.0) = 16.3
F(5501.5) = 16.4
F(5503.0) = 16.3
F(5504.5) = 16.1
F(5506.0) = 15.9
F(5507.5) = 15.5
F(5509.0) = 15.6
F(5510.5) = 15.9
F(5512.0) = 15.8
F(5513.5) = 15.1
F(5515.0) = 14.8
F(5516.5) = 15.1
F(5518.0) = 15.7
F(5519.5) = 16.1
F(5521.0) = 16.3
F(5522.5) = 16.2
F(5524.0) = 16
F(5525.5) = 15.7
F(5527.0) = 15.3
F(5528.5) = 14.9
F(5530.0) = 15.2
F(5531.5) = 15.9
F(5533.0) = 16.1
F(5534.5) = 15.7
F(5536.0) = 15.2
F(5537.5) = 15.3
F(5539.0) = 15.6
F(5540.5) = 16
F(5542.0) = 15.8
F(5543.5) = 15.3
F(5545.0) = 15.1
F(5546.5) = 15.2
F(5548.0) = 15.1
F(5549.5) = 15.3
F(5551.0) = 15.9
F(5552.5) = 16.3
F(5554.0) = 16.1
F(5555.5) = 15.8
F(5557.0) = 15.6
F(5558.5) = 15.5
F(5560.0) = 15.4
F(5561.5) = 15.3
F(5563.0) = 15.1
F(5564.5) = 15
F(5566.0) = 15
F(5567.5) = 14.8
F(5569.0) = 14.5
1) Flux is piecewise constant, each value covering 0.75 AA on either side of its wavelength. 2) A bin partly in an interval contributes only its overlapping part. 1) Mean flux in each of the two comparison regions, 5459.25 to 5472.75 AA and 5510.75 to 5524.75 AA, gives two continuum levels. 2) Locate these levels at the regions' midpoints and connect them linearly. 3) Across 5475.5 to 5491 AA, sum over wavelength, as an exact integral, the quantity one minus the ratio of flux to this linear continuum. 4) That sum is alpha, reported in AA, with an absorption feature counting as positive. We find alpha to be 1.0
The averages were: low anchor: 16.2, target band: 15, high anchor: 15.7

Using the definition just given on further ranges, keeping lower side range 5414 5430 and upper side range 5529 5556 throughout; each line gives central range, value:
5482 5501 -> -0.3 AA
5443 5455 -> 0.3 AA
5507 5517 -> 0.1 AA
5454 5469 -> -0.5 AA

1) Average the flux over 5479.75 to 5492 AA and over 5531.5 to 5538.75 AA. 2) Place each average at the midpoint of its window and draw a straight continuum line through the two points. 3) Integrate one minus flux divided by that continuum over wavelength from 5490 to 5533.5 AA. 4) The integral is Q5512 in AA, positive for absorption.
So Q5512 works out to -1.1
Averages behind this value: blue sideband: 15.3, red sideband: 15.6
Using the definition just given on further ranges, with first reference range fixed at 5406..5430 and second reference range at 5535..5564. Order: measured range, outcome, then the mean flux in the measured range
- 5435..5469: -0.7 AA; 15.5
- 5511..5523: -0.2 AA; 15.6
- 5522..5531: -0.1 AA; 15.5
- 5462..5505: -1.1 AA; 15.7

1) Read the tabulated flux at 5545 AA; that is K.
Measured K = 15.1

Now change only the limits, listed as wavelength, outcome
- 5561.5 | 15.3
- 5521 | 16.3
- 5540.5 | 16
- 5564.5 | 15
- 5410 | 14.3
